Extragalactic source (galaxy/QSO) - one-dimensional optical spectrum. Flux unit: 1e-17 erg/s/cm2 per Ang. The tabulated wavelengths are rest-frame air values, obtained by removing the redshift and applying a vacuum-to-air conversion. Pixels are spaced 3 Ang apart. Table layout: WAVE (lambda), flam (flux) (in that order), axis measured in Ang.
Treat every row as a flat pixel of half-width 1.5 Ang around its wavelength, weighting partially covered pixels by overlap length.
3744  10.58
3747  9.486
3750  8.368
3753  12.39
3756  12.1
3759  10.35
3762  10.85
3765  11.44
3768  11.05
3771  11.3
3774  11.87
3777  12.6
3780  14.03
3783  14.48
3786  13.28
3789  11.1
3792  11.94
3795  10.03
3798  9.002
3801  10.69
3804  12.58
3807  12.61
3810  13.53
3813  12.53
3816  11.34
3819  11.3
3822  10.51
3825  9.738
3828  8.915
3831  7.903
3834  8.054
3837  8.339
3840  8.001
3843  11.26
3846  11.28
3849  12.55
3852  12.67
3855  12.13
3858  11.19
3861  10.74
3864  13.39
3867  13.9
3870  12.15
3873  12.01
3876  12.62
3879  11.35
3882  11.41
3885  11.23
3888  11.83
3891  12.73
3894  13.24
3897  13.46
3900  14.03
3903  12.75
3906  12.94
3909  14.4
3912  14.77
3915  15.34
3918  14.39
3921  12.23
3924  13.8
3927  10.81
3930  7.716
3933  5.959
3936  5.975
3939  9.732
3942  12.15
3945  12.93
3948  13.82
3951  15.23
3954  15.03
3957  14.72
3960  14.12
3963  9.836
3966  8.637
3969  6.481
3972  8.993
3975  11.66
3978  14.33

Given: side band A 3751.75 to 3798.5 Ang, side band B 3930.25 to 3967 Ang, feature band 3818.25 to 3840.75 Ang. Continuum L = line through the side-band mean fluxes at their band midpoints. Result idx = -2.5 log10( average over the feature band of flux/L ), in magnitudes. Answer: 0.28 mag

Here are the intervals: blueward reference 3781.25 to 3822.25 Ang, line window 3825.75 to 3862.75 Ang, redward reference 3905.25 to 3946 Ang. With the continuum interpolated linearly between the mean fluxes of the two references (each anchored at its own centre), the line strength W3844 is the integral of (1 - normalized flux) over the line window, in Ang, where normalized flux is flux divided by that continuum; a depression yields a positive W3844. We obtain 4.7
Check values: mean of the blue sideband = 11.8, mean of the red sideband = 11.6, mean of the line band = 10.3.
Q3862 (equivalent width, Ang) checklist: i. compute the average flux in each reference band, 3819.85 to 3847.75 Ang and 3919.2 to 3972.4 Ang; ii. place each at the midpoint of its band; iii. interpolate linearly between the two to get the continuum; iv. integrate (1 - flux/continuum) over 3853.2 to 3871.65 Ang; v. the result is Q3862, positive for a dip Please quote -4.5 Ang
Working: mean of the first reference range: 9.41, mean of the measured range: 12.3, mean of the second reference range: 11.1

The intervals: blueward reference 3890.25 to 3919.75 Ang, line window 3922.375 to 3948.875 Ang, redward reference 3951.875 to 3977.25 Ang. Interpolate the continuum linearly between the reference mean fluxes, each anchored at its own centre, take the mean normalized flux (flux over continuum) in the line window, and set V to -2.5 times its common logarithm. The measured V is 0.218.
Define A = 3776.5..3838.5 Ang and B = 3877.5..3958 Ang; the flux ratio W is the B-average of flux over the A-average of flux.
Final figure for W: 1.11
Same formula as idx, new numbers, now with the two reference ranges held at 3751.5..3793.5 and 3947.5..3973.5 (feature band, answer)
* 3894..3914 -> -0.157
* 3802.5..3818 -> -0.042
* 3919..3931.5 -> 0.054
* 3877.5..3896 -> -0.010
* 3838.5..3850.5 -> 0.113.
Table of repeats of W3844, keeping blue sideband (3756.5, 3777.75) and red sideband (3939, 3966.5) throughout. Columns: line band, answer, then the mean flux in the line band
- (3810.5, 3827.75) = 1.0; 11.1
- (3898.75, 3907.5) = -0.5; 13.2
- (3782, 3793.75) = -1.1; 12.6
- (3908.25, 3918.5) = -1.8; 14.8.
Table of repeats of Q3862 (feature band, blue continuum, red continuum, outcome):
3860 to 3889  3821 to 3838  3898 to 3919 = -0.73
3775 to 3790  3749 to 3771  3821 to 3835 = -4.01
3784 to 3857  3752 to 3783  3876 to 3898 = 6.79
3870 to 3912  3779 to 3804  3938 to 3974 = -3.01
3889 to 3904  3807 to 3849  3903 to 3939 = -2.54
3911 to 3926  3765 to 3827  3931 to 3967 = -3.15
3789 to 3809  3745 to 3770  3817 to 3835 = -2.43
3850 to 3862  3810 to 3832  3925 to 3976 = -1.24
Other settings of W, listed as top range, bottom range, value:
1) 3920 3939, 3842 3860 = 0.79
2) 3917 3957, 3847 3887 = 0.96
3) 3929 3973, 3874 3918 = 0.83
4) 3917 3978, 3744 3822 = 0.97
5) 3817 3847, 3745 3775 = 0.87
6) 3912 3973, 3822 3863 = 1.12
